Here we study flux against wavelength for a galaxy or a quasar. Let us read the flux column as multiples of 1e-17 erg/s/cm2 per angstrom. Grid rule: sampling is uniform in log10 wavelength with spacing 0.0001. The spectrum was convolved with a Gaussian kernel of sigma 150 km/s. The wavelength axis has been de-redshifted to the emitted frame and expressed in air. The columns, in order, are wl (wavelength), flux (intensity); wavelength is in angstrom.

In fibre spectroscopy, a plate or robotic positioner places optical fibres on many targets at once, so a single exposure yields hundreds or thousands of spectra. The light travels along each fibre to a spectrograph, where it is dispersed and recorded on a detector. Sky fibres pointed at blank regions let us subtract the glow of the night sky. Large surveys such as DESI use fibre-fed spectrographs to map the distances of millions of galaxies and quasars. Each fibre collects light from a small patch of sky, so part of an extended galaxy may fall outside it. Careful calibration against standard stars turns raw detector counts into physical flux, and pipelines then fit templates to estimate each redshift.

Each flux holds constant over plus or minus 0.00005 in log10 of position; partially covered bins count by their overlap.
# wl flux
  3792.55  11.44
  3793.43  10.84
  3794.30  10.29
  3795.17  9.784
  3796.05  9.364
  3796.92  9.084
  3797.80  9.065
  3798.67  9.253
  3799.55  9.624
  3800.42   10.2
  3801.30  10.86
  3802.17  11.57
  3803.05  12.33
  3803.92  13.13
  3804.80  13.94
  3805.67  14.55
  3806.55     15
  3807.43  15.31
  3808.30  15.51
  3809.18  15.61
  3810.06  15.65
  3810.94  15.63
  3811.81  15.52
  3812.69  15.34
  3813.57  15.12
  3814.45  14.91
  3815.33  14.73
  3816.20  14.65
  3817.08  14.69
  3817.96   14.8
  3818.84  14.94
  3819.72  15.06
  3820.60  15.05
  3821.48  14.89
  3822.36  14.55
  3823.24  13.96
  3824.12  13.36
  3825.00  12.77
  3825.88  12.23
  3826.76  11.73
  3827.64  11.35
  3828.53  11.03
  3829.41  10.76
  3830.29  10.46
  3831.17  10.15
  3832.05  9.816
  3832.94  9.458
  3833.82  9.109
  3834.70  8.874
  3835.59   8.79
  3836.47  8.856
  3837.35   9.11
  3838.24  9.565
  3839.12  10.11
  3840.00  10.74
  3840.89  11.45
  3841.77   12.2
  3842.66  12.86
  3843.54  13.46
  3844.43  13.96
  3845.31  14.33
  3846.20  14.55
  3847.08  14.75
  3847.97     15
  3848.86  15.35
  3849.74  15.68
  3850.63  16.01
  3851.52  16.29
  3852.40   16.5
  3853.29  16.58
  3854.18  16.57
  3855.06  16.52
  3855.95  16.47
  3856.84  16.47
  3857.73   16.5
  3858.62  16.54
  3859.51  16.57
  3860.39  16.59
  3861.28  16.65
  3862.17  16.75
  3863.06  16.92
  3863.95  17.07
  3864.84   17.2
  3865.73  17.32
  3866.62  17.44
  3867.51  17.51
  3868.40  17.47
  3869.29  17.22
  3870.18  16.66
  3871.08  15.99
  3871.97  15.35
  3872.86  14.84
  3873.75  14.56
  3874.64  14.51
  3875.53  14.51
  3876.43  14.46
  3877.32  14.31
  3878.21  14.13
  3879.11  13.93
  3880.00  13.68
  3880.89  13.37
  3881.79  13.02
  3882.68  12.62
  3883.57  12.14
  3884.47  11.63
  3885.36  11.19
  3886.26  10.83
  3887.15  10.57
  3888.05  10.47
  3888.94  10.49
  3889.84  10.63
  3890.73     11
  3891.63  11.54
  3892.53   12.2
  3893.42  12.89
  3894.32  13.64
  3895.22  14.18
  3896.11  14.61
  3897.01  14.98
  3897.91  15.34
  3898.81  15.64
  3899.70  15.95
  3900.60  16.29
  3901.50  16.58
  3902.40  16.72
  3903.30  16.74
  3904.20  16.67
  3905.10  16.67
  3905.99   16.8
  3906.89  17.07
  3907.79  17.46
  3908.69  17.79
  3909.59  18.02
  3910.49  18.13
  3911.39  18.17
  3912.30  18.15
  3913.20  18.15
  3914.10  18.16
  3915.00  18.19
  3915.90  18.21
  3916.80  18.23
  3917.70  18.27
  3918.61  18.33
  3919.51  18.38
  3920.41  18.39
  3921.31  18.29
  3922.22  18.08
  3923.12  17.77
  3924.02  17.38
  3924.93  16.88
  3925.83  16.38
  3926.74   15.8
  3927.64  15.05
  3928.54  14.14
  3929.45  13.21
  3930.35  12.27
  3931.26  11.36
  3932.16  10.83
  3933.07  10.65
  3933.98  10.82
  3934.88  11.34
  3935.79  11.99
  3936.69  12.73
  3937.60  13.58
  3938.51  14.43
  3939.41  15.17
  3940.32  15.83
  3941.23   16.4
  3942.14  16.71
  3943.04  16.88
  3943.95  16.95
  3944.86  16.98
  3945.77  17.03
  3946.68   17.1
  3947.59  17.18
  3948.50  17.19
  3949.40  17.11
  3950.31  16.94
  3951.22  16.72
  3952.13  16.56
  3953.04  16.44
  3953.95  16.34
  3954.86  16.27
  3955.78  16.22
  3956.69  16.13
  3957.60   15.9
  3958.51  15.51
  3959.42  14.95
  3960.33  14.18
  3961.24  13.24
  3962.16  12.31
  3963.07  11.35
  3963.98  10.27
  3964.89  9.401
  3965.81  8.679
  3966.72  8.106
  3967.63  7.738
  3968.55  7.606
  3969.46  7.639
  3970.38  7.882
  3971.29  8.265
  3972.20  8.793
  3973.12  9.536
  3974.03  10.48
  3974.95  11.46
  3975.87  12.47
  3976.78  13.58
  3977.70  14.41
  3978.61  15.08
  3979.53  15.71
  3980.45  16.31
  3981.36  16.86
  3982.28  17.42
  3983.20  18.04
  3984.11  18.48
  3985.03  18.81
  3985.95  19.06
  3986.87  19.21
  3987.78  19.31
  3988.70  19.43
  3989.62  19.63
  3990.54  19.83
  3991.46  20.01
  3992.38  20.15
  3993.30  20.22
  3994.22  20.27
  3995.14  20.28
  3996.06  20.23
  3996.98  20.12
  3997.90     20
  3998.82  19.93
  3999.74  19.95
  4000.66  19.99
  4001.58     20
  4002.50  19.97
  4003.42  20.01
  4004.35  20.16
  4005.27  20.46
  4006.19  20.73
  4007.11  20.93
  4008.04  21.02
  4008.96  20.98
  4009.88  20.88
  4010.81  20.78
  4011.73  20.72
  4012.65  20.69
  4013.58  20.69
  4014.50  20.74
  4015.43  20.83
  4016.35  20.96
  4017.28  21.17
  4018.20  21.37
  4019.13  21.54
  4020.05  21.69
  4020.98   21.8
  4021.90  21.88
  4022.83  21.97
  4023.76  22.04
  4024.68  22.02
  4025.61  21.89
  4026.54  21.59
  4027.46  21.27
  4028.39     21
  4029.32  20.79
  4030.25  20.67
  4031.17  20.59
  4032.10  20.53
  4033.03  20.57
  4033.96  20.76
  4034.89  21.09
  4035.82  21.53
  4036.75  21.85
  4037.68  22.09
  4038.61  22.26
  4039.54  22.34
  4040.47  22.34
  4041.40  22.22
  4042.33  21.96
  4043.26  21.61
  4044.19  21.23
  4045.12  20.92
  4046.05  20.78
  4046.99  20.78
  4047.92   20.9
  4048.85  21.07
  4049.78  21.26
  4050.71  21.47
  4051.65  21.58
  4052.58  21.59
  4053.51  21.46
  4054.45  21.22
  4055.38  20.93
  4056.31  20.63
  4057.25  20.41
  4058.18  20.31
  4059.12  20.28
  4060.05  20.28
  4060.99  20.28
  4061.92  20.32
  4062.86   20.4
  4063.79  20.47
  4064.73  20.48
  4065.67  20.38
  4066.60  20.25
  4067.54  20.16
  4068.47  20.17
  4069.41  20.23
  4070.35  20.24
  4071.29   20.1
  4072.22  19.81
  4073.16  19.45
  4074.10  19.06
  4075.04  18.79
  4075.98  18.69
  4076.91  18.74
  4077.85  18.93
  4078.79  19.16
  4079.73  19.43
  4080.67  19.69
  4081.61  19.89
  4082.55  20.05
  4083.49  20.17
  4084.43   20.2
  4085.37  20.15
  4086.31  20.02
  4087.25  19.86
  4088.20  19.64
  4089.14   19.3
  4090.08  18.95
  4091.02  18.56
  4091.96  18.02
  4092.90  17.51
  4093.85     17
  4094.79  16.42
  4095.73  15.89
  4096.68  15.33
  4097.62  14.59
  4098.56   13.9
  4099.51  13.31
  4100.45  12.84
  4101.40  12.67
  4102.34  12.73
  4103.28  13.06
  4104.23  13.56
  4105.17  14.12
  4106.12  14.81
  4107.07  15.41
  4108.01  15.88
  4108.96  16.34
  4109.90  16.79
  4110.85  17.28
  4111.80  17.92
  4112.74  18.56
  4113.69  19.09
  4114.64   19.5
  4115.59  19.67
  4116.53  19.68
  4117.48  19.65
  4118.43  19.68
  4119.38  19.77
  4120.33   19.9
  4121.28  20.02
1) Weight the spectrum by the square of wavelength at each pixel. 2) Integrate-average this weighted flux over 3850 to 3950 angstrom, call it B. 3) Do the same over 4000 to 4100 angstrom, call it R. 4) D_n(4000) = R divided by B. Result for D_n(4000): 1.41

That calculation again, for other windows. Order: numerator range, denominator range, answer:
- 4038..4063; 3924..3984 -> 1.60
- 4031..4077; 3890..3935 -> 1.41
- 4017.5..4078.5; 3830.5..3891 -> 1.66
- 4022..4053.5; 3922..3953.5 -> 1.48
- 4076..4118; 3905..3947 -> 1.18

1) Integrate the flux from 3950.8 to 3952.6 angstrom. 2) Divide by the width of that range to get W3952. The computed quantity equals 16.6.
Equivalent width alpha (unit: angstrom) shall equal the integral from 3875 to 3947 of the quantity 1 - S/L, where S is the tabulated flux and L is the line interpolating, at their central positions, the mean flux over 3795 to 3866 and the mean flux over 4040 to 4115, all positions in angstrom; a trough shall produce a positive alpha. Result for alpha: 1.2 angstrom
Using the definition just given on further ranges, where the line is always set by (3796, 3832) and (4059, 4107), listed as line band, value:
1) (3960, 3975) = 5.9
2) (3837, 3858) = -0.7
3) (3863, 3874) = -1.9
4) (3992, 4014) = -4.9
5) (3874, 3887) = 1.1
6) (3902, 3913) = -1.9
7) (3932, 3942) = 1.4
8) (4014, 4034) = -4.9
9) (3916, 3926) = -1.8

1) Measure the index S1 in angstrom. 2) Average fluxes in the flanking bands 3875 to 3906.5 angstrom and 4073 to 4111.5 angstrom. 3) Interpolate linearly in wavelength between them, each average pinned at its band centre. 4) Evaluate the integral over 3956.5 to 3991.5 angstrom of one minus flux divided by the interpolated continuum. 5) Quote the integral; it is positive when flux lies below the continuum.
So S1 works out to 3.1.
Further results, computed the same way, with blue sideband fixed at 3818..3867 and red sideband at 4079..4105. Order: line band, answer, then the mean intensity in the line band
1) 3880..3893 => 2.48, 11.6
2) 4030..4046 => -4.92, 21.4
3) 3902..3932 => -4.31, 16.9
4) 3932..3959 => -0.38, 15.4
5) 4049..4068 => -4.61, 20.7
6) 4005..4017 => -3.57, 20.8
